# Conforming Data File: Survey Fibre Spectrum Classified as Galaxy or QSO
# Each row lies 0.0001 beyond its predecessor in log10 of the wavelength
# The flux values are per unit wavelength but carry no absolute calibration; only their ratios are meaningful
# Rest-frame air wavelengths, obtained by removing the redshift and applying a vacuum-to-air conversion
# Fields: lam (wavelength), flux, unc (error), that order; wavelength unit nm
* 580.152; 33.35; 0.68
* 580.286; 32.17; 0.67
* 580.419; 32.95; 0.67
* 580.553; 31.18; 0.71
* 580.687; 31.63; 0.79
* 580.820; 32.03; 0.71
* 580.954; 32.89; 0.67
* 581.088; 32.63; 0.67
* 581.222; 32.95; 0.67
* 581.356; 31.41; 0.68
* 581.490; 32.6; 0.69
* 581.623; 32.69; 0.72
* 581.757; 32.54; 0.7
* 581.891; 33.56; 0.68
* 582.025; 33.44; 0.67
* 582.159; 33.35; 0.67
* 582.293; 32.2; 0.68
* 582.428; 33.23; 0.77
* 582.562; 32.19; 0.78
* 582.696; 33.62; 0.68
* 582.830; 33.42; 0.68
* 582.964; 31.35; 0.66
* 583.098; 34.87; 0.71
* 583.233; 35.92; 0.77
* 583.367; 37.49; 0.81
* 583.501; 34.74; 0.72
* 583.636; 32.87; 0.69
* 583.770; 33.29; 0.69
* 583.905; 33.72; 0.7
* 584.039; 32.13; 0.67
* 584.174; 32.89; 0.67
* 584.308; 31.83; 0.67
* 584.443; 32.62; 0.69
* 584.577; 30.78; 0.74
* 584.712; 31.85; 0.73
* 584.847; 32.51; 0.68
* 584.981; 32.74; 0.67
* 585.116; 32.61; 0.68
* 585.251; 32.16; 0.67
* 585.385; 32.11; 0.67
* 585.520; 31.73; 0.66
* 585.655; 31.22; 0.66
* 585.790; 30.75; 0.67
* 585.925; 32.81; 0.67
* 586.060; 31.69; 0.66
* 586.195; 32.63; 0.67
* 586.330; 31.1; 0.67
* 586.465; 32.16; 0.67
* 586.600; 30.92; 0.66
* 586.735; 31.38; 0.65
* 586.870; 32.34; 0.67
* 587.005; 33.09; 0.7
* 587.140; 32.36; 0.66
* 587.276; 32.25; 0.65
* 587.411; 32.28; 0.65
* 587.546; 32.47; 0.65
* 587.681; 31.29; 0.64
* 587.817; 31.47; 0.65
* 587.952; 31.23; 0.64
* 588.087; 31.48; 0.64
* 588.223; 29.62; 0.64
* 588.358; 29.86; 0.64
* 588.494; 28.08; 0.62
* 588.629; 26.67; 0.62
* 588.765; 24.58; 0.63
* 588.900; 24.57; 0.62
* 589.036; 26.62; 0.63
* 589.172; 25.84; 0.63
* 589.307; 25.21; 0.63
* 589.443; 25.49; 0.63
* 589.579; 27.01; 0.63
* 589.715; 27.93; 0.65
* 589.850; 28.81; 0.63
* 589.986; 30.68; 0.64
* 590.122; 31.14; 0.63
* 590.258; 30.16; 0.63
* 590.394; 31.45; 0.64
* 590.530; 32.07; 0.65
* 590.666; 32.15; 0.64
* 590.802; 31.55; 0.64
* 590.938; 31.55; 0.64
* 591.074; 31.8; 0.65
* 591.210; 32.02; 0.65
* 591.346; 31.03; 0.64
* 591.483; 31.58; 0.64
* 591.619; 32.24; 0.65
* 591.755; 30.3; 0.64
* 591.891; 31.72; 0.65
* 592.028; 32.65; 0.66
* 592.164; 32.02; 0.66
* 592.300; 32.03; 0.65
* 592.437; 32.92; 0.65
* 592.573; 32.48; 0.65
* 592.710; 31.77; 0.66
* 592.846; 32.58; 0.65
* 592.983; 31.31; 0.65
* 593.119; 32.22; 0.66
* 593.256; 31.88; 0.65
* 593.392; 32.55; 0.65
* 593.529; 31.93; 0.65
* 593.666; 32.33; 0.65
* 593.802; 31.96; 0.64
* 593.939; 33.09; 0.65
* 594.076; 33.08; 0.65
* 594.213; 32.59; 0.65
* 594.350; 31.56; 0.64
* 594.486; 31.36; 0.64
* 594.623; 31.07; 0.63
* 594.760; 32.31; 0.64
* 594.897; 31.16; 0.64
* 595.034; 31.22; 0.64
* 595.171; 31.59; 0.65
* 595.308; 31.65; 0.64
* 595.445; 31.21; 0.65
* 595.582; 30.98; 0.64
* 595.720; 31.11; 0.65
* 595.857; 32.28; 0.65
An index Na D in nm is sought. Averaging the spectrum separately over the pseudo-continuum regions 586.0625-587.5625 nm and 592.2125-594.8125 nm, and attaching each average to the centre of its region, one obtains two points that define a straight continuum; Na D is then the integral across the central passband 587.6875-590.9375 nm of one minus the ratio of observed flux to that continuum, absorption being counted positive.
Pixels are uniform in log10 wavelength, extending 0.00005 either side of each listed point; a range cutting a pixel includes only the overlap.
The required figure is 0.32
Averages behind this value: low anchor 32.1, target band 29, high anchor 32.2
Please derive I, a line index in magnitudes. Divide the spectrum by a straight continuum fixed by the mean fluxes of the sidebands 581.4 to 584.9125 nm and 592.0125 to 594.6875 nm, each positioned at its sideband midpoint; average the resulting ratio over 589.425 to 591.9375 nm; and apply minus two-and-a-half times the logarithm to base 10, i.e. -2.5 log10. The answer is 0.06 mag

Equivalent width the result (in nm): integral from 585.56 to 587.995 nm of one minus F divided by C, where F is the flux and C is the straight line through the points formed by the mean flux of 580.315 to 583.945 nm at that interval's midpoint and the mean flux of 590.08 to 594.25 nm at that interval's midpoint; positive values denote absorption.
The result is 0.05 nm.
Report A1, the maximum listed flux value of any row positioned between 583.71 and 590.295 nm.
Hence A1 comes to 33.72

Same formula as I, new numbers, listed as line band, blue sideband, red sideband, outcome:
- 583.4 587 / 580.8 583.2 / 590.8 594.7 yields 0.01 mag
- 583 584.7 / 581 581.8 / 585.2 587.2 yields -0.04 mag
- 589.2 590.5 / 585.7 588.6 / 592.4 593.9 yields 0.11 mag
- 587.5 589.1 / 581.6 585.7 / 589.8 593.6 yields 0.12 mag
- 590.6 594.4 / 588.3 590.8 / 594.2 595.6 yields -0.07 mag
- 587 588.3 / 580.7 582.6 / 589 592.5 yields -0.02 mag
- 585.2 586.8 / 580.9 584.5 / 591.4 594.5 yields 0.04 mag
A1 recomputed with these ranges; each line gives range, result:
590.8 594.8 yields 33.09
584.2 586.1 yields 32.81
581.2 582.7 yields 33.62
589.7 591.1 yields 32.15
